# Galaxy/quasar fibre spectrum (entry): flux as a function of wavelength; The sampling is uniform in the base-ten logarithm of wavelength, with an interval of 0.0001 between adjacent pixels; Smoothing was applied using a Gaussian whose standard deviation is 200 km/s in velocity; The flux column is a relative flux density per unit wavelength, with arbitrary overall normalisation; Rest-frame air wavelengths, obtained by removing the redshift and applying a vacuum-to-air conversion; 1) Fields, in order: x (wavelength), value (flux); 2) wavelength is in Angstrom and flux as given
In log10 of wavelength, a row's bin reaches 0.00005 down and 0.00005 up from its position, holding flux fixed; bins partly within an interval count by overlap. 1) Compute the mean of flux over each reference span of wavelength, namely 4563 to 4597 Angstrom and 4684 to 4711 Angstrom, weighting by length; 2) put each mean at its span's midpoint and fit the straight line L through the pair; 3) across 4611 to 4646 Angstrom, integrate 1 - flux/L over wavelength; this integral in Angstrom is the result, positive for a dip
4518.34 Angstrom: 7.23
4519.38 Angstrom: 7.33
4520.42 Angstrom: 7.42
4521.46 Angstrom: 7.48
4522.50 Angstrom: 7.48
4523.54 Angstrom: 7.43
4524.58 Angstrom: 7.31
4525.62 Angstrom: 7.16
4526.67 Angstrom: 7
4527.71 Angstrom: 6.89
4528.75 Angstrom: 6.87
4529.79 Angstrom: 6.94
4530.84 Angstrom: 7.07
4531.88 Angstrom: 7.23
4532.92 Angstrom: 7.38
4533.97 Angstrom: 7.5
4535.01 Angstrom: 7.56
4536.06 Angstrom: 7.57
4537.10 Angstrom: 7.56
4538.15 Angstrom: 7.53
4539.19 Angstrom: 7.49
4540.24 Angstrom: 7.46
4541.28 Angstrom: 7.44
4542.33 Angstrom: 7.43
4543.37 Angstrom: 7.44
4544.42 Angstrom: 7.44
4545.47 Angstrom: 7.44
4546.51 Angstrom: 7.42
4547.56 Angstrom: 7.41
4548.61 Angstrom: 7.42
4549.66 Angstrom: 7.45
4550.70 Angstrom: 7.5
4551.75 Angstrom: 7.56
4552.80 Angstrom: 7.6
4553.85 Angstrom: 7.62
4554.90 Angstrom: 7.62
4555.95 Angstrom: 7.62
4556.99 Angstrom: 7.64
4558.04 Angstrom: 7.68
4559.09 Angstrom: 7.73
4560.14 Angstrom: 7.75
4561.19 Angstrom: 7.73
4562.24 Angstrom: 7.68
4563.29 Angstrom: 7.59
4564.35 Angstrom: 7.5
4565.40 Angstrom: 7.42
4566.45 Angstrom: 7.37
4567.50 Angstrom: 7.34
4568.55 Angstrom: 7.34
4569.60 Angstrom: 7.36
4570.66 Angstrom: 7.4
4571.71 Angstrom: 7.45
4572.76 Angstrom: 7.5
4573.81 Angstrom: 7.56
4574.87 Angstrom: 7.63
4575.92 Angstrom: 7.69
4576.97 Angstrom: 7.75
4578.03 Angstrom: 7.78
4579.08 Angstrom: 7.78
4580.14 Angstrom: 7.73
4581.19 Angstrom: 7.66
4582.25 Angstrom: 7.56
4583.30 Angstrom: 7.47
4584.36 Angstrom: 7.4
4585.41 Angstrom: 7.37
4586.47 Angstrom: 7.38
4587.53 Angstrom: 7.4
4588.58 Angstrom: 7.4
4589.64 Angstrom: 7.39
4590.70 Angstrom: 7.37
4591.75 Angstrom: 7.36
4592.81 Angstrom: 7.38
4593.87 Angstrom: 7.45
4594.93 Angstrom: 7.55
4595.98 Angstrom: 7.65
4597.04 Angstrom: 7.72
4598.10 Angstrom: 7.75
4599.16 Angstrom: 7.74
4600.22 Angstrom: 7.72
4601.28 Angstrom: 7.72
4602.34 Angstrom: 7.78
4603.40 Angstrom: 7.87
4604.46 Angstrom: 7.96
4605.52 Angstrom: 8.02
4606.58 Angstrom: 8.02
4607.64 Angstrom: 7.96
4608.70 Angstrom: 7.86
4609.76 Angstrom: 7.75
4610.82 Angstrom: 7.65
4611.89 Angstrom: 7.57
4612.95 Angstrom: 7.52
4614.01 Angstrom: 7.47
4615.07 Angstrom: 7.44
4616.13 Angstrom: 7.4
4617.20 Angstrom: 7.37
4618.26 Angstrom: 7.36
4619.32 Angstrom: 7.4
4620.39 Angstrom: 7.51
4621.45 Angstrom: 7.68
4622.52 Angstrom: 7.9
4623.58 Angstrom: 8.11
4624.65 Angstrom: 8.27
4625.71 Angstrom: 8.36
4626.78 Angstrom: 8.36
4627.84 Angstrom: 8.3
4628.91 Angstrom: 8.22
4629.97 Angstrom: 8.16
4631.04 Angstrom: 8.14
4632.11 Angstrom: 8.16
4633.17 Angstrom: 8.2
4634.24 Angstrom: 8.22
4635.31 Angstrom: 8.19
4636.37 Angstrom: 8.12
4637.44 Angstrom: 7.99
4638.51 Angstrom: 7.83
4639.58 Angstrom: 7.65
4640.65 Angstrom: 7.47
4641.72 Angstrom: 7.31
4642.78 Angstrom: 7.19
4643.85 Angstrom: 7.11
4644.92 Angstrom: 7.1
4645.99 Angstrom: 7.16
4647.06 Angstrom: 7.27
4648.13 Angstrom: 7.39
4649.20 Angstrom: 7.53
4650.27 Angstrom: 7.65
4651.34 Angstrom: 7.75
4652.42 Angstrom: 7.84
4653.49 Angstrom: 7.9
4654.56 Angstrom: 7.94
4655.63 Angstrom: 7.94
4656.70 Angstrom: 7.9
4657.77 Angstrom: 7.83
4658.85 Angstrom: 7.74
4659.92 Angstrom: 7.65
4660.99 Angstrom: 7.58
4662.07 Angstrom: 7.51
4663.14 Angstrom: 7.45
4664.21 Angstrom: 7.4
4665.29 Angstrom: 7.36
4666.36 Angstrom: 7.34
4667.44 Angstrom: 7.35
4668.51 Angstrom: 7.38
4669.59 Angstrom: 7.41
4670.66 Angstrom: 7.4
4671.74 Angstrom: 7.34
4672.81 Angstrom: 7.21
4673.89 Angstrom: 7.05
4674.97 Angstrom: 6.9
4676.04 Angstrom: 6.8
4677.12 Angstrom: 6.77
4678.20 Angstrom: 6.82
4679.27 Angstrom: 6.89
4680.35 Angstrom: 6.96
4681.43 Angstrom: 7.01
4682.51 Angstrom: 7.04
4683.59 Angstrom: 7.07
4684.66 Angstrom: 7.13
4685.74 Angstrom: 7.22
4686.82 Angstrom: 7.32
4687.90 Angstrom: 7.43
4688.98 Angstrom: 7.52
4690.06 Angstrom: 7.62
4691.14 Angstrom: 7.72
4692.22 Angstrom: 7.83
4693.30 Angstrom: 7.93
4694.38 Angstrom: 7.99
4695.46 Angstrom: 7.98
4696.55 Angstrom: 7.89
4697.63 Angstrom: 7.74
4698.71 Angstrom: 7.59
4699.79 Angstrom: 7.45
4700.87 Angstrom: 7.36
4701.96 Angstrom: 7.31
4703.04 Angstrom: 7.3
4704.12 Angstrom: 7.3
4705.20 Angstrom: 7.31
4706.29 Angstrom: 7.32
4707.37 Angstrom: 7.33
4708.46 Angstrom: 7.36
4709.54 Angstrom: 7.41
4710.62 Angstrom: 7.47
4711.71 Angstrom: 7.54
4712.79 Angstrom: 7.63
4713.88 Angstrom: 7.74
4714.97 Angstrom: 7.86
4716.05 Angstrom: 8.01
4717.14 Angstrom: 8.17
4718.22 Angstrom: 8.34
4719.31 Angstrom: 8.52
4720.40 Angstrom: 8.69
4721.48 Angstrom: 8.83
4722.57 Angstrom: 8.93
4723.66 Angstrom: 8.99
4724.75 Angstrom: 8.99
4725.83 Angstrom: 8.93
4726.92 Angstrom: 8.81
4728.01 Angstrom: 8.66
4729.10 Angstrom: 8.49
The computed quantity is -1.24 Angstrom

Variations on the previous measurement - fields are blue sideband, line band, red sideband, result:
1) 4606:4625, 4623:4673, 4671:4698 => -1.39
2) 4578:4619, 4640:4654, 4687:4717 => 0.30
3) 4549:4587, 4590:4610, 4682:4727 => -0.26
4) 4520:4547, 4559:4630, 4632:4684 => -2.41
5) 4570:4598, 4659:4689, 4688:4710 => 1.30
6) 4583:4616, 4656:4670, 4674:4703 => -0.21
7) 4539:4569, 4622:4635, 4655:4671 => -1.13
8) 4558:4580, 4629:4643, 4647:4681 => -0.86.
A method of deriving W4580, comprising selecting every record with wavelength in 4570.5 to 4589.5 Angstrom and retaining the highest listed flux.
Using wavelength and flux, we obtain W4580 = 7.78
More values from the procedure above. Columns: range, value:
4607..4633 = 8.36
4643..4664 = 7.94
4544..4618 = 8.02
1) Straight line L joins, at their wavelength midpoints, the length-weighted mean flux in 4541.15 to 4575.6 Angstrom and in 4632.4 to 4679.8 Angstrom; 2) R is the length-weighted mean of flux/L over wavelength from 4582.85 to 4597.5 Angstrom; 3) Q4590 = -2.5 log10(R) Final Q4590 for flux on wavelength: 0.01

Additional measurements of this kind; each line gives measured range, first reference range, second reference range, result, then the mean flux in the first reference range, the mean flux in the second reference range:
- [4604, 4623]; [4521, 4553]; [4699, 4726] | -0.007 mag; 7.37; 7.91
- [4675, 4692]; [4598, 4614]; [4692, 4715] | 0.065 mag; 7.78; 7.56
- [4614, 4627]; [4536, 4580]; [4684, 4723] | -0.016 mag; 7.54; 7.72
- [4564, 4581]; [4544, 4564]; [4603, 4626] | 0.012 mag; 7.57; 7.74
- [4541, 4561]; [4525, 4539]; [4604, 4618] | -0.027 mag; 7.26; 7.69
